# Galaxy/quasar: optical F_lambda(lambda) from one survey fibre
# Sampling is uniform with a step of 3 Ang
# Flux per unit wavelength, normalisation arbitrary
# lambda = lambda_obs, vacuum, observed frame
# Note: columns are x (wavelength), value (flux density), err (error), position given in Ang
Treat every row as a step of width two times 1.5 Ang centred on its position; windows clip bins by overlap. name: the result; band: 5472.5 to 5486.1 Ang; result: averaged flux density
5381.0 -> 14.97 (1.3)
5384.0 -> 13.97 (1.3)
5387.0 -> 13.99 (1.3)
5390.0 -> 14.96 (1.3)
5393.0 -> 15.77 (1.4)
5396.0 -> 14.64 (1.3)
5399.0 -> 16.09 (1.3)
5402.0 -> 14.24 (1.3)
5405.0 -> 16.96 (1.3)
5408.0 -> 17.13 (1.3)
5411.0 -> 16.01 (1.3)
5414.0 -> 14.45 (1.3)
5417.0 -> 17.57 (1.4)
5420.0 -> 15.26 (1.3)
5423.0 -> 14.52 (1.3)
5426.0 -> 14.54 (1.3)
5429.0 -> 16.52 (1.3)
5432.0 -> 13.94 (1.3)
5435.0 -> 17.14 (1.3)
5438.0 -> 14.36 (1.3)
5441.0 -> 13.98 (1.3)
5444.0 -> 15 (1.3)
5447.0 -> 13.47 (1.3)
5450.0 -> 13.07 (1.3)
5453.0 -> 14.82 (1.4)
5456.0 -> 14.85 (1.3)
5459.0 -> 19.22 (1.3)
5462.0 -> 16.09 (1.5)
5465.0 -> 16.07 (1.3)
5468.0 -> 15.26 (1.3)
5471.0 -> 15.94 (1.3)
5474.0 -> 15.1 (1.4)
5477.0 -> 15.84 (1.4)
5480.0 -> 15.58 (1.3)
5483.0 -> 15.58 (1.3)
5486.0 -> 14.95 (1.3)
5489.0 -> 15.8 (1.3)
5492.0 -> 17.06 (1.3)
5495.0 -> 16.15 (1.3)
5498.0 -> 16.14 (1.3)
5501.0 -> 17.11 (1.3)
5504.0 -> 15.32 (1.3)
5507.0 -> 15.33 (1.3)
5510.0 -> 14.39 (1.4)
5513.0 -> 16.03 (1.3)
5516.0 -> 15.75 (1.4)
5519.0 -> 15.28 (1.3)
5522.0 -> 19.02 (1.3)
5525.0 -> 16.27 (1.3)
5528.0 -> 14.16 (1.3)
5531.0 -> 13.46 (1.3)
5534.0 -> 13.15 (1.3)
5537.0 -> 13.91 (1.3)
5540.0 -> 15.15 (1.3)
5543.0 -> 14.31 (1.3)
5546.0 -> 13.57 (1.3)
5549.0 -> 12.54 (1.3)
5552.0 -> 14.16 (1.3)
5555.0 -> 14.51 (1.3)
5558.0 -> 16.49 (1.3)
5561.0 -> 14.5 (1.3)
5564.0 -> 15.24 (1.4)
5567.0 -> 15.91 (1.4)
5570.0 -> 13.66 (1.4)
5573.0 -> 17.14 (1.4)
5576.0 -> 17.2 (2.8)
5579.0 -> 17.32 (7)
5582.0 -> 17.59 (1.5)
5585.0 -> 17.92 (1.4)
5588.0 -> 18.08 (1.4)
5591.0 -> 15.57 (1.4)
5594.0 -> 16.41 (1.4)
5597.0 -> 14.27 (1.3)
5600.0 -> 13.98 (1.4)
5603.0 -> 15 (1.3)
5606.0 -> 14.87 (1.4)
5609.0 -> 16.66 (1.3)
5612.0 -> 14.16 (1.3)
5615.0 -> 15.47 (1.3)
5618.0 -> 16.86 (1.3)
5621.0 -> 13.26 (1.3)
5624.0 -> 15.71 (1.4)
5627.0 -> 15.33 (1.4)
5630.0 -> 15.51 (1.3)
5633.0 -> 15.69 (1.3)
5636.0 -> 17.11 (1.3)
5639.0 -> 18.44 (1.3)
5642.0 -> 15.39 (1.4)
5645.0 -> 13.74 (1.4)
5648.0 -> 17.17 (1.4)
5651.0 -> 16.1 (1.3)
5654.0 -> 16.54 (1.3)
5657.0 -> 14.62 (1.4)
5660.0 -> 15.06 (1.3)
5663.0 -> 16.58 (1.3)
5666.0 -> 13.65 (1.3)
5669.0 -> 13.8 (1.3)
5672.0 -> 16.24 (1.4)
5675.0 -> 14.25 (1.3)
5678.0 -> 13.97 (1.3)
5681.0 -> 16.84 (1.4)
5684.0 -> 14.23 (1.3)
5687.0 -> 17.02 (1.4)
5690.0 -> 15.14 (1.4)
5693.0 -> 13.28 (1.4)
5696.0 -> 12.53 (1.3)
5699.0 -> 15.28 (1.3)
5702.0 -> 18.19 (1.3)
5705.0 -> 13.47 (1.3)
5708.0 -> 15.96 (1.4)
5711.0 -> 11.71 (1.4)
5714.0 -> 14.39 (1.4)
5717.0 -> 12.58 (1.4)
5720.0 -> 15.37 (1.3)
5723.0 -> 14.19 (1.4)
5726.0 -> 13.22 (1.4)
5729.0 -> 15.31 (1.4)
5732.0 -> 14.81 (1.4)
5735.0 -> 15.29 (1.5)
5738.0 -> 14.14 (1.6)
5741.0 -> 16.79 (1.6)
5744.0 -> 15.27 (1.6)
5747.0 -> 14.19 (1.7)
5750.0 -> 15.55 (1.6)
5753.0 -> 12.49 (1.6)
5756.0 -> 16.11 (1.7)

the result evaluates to 15.5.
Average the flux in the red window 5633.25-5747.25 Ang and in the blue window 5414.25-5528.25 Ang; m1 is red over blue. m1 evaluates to 1.0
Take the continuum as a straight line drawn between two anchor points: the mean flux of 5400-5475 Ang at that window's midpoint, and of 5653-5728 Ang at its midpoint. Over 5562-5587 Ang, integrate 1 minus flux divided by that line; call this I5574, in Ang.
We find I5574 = -2.4 Ang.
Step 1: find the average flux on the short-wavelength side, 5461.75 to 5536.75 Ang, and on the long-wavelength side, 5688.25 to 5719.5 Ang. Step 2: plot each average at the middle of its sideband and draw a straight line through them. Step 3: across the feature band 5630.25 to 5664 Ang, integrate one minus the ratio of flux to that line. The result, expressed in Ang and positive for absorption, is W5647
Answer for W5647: -3.1 Ang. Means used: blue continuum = 15.6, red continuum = 14.3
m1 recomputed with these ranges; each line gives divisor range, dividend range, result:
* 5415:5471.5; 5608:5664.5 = 1.03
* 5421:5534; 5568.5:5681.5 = 1.02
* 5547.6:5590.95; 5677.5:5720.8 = 0.92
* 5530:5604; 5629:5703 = 1.01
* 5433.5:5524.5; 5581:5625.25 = 1.00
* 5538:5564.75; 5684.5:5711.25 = 1.03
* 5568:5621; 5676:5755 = 0.92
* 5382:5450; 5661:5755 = 0.97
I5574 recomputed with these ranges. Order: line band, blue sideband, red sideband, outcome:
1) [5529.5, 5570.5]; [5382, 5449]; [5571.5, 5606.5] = 4.4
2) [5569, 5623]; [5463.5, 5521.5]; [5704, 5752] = -2.3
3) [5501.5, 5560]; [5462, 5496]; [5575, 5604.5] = 4.0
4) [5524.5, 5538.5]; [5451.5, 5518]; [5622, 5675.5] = 1.5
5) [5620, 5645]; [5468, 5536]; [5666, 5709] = -1.0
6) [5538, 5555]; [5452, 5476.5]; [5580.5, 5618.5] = 2.0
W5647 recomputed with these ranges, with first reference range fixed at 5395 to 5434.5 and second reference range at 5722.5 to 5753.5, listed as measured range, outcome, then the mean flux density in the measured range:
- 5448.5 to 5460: 0.1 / 15.3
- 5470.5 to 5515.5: -1.1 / 15.8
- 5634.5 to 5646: -1.0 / 16.3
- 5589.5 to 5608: 0.1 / 15.1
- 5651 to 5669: -0.3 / 15.2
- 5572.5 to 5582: -1.3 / 17.3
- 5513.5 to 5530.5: -0.7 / 15.9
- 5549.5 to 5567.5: 0.3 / 14.9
